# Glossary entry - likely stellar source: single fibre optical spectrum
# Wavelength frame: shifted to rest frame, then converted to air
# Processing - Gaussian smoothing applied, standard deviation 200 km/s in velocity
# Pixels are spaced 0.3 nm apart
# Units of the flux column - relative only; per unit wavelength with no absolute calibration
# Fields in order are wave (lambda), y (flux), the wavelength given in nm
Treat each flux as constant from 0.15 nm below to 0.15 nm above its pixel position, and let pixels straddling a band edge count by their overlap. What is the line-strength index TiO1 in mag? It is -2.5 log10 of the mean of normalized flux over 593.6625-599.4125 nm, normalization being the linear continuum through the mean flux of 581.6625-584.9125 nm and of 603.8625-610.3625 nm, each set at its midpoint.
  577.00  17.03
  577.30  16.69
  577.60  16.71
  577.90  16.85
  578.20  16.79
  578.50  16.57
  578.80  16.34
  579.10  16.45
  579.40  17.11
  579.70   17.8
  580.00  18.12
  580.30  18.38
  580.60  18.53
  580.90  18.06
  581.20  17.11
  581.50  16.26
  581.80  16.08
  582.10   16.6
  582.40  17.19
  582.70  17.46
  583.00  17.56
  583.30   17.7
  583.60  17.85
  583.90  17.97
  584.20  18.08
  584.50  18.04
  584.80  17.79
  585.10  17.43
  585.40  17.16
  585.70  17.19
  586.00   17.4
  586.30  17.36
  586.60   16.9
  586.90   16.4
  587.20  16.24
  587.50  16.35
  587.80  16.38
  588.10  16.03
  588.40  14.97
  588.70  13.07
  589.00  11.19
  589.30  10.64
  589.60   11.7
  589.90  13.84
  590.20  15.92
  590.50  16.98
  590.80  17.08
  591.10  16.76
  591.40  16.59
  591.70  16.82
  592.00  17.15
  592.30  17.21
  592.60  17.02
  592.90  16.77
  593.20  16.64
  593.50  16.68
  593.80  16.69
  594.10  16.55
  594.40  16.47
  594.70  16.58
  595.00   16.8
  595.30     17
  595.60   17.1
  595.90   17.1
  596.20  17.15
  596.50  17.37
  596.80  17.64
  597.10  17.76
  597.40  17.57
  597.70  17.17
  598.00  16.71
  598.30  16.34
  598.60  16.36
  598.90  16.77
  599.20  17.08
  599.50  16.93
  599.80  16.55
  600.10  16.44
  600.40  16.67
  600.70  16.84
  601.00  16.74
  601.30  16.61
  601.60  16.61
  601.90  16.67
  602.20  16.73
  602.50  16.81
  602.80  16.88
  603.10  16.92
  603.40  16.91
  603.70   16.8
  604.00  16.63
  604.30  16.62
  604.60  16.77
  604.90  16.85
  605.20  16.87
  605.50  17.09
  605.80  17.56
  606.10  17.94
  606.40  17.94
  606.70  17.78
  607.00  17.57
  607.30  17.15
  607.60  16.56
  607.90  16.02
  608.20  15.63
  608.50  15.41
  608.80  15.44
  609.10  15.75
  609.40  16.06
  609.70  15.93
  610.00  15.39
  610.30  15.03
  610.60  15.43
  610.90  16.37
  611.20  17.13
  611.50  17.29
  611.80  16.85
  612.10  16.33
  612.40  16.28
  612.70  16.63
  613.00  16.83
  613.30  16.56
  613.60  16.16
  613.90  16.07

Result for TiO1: 0.00 mag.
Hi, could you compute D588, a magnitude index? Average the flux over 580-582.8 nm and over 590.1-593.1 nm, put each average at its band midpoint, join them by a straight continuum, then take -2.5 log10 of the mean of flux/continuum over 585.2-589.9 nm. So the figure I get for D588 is 0.12 mag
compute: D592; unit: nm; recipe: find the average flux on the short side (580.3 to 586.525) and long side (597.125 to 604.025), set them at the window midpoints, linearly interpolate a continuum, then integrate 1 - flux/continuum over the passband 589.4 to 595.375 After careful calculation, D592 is 0.28 nm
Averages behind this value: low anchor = 17.5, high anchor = 16.8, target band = 16.3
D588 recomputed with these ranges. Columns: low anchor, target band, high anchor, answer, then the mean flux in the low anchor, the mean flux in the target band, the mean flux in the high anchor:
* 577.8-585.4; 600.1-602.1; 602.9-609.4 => 0.01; 17.4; 16.7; 16.8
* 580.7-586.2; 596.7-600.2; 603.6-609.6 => 0.00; 17.4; 16.9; 16.7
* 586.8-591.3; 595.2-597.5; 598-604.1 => -0.09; 14.9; 17.3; 16.7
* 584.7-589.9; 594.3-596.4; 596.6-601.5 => -0.03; 15.5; 16.9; 16.9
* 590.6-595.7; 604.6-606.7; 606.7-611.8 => -0.07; 16.8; 17.4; 16.2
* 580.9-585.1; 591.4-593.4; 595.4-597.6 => 0.03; 17.4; 16.9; 17.4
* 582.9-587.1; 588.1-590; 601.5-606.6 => 0.33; 17.5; 12.8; 17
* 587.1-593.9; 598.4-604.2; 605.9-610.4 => -0.04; 15.6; 16.7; 16.4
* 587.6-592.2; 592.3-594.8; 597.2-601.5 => -0.07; 15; 16.7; 16.8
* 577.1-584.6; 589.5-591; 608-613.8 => 0.11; 17.3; 15.3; 16.1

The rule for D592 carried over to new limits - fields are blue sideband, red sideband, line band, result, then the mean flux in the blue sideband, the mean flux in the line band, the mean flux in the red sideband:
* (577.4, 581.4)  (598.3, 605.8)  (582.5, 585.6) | -0.09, 17.3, 17.7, 16.8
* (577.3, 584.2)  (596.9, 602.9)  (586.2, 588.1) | 0.06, 17.3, 16.5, 16.8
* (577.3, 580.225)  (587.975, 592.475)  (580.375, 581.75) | -0.07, 17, 17.4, 15.1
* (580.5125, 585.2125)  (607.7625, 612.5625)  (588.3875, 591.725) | 0.50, 17.5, 14.5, 16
